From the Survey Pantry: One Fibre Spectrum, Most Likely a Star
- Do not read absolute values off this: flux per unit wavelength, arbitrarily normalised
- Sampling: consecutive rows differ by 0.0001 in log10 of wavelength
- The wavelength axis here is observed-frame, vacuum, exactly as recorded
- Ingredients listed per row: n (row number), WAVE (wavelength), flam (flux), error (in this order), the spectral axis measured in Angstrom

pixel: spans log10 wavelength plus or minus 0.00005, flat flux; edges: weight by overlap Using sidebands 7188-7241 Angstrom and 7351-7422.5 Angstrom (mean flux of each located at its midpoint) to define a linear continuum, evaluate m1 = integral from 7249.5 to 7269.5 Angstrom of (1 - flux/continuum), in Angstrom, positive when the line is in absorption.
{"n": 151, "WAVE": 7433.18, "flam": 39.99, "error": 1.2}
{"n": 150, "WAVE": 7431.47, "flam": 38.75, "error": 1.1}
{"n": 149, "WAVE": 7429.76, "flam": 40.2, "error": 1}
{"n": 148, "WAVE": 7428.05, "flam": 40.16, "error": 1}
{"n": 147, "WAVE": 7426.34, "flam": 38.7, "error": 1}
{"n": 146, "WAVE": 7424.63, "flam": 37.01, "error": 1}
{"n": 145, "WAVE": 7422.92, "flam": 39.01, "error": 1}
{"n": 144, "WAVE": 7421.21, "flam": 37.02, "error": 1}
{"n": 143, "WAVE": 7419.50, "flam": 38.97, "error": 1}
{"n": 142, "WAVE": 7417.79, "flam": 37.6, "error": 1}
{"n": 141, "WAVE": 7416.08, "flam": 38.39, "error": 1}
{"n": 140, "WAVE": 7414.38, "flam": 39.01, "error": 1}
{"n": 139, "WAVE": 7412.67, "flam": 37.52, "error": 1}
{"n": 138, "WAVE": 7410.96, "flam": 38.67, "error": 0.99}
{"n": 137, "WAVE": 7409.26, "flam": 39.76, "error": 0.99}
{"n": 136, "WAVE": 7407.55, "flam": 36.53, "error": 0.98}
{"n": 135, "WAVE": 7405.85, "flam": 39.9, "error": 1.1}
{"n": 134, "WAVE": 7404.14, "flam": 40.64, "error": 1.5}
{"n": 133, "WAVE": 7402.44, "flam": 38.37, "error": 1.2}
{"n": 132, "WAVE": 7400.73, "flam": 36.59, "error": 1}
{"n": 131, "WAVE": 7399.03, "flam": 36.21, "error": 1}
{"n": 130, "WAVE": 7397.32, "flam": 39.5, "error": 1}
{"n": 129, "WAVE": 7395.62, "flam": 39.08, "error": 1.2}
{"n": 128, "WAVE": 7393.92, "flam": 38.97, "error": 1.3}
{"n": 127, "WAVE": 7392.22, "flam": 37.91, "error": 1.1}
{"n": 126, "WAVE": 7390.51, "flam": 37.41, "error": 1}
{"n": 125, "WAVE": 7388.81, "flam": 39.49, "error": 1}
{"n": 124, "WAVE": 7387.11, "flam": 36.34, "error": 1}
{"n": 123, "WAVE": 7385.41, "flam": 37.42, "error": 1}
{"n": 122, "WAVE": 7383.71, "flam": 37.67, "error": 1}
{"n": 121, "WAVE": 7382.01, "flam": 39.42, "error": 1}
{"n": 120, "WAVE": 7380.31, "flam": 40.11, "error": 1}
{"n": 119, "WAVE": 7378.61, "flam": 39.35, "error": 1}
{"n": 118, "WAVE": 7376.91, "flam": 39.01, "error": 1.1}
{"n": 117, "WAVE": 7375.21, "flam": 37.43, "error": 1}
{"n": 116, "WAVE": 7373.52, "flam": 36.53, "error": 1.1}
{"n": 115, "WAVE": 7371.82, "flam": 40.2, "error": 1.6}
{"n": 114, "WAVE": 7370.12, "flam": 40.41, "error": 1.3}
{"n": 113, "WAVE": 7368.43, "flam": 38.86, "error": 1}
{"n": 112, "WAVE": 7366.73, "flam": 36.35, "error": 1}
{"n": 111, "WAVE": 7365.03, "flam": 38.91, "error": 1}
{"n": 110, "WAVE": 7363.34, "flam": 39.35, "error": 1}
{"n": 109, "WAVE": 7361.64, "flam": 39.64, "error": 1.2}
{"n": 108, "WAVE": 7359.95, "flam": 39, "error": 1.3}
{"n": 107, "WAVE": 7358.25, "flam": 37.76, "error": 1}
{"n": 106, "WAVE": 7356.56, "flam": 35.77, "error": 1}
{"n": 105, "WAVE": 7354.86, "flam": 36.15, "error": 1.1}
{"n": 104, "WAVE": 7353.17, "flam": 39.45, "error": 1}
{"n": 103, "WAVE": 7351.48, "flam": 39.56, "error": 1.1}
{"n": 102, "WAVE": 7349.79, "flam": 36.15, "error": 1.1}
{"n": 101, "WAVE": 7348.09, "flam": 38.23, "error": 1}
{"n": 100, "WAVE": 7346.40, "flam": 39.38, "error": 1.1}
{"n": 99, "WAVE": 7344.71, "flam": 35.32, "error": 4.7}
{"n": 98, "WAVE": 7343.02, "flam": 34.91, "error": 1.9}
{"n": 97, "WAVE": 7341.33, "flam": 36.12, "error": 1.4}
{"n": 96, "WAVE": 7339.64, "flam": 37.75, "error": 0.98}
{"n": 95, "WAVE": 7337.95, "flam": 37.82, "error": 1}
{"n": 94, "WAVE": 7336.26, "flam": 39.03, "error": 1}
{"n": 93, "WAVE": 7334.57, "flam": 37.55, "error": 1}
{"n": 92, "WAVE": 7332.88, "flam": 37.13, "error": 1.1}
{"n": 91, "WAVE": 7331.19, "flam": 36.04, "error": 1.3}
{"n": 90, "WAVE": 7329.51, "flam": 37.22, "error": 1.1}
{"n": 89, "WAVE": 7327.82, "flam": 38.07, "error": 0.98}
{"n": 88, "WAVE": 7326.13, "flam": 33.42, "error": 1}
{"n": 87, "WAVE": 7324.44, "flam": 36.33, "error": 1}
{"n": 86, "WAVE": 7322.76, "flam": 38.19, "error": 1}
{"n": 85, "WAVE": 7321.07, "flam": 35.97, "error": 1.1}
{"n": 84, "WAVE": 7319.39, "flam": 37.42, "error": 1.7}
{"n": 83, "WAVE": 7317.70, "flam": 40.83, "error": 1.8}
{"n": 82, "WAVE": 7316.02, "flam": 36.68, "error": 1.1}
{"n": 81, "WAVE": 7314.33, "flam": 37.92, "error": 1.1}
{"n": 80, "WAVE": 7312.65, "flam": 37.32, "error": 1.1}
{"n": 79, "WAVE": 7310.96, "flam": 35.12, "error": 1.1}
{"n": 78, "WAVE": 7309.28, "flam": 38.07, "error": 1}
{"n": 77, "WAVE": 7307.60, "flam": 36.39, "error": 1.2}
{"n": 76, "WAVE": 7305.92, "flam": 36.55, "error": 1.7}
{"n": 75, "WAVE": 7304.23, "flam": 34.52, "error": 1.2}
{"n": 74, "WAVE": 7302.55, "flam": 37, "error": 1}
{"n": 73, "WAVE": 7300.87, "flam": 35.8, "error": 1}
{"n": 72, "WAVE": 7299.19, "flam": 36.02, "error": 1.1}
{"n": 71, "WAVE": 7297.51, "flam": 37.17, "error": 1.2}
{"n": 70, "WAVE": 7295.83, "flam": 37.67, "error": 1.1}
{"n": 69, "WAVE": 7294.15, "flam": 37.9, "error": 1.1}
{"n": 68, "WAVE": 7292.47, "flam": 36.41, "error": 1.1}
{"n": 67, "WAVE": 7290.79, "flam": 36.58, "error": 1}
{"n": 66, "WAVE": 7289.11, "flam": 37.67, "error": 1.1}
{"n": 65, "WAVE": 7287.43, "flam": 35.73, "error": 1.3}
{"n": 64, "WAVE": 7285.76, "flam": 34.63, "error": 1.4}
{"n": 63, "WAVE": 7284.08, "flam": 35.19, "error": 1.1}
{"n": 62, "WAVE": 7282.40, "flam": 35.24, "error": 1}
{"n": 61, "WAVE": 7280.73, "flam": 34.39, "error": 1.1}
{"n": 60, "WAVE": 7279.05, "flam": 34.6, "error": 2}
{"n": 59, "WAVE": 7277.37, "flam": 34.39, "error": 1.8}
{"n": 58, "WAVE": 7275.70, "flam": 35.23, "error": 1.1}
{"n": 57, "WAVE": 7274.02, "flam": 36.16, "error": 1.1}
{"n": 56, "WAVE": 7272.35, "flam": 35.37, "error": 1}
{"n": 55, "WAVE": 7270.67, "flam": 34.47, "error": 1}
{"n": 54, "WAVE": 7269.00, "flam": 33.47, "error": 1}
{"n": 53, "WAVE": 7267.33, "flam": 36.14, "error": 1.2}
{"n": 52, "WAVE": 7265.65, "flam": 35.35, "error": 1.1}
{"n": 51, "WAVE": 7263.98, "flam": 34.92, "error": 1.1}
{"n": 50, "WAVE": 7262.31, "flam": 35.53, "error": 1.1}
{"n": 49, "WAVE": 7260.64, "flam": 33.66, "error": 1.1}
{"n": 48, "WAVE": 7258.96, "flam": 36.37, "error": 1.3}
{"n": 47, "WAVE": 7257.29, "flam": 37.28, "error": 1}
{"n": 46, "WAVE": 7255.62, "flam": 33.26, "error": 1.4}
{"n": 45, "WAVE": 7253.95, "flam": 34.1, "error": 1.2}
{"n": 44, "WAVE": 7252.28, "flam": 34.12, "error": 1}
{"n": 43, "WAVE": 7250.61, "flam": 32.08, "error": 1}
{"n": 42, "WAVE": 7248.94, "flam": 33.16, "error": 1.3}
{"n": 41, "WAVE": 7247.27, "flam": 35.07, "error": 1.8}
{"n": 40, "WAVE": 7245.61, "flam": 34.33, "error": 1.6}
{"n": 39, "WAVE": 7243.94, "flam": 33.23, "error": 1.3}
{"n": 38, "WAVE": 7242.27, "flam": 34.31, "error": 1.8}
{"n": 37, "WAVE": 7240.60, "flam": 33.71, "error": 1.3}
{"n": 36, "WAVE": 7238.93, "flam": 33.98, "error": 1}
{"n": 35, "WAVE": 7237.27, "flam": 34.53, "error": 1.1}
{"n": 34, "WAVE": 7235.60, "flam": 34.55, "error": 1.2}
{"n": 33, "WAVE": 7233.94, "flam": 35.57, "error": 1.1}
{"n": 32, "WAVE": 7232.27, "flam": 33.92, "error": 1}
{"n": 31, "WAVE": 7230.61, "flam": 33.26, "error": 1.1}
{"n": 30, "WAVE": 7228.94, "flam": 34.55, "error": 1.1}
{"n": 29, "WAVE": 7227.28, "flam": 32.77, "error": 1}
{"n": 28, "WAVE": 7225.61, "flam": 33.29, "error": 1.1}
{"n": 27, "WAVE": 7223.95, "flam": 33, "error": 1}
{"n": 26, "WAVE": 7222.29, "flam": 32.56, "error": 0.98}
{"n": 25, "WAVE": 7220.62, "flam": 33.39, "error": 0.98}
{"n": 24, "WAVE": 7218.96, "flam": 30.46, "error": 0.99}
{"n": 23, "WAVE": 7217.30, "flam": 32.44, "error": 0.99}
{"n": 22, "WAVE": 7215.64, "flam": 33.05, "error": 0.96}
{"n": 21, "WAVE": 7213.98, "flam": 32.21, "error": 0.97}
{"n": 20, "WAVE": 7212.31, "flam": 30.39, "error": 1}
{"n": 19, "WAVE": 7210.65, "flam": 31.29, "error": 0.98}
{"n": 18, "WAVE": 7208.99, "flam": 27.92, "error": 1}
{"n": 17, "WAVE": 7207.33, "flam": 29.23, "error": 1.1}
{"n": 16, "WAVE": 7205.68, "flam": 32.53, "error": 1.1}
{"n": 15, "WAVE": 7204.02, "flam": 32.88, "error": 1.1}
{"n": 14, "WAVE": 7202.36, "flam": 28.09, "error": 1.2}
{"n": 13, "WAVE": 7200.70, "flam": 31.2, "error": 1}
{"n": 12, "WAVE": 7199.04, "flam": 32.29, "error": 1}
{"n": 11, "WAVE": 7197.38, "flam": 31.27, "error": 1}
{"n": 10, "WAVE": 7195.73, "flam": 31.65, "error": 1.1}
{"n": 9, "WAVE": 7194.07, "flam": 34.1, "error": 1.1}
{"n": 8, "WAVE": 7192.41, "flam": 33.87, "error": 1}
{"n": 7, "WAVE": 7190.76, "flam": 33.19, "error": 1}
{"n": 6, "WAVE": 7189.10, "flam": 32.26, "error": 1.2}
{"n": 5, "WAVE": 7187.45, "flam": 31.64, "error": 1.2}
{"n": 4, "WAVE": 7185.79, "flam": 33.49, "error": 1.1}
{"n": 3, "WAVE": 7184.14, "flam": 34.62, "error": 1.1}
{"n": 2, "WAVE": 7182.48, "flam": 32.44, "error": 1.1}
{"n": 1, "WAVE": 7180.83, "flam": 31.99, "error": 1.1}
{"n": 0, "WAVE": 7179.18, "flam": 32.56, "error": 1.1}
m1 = -0.4 Angstrom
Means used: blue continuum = 32.5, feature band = 34.7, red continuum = 38.4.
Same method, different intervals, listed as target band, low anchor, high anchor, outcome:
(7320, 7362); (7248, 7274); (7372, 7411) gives -0.3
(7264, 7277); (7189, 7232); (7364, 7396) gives -0.3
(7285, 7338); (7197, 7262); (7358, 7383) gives -0.7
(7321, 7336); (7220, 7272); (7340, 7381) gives 0.1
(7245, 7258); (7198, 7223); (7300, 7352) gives -0.3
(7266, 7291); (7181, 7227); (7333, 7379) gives -0.2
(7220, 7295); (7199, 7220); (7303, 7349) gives -2.6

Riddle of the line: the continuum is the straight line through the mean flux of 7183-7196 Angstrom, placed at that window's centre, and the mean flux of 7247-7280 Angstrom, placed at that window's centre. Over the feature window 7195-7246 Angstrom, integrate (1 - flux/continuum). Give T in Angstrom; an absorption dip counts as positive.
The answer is 2.0 Angstrom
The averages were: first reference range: 33.1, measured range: 32.5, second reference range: 34.7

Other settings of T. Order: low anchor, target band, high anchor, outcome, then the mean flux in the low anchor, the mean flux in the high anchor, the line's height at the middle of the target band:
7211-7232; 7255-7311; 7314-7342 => -0.7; 32.6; 37.3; 35.3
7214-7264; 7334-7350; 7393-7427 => -0.3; 33.8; 38.4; 36.6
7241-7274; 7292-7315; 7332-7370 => -0.4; 34.6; 37.8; 36.2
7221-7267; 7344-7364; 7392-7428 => -0.5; 34.2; 38.4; 37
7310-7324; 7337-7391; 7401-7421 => -0.1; 37.4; 38.5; 38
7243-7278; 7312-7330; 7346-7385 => -0.2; 34.7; 38.4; 36.8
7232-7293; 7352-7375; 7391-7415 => -0.6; 34.8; 38.4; 37.4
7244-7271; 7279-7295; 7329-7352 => -0.2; 34.6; 37.3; 35.5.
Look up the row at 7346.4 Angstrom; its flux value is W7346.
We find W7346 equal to 39.38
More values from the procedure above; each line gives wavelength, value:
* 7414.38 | 39.01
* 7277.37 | 34.39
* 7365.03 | 38.91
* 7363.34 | 39.35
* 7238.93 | 33.98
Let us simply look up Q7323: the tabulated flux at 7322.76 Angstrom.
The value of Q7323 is 38.19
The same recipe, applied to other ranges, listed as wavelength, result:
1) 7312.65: 37.32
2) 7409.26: 39.76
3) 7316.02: 36.68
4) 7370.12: 40.41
